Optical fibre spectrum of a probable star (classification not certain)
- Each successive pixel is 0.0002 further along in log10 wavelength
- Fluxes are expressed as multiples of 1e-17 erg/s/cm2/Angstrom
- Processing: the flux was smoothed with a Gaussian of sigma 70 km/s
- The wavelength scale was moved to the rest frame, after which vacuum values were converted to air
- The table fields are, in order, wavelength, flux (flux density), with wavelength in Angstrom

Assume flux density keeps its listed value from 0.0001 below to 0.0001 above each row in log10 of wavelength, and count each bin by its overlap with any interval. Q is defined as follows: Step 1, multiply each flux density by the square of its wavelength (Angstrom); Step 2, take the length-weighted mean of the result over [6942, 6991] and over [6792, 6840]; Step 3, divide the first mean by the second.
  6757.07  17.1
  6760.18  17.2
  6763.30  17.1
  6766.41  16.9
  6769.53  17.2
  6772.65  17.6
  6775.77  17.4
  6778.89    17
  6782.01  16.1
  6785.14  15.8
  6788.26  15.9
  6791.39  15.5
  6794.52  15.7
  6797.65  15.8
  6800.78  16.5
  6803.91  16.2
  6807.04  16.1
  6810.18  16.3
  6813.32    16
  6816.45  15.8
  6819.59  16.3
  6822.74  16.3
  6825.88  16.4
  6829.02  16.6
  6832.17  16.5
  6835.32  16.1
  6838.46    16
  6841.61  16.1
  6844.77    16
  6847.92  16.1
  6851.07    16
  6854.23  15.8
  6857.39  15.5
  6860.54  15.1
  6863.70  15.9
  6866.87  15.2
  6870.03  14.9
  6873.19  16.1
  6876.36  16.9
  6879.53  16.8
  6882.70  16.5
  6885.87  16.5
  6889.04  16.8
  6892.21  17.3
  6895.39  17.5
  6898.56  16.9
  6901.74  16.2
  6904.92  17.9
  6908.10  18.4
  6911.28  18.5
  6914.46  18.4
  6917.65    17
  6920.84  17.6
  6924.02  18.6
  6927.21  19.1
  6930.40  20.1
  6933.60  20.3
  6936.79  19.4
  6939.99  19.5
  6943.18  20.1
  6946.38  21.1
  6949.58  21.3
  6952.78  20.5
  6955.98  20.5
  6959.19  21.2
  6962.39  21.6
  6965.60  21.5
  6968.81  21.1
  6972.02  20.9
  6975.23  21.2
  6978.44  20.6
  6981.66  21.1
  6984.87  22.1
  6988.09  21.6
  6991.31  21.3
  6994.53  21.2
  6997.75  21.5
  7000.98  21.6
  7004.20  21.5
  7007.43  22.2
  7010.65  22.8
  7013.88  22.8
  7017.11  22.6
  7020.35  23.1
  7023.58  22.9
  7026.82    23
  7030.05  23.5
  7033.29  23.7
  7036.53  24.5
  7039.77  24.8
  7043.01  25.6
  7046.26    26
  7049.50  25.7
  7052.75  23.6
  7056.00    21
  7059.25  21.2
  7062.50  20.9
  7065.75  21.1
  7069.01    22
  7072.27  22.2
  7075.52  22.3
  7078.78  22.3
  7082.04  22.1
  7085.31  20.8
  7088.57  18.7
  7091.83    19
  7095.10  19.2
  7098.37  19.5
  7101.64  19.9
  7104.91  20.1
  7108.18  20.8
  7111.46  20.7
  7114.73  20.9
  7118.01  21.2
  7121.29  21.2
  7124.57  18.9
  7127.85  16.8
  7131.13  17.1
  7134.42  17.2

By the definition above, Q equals 1.4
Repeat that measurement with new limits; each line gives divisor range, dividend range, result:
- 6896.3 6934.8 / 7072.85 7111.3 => 1.18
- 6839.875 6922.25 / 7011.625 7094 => 1.43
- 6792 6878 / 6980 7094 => 1.48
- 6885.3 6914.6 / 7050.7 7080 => 1.32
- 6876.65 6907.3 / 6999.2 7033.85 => 1.38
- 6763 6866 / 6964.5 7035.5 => 1.43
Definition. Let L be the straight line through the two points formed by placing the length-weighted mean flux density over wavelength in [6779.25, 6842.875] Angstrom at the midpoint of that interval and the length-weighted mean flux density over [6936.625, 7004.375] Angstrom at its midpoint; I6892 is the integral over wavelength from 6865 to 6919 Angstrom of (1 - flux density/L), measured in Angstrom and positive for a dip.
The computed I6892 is 4.9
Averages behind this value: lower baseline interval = 16.1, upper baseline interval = 21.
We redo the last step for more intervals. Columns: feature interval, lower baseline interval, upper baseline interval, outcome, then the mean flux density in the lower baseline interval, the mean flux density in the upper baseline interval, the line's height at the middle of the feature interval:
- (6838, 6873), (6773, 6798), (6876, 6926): 2.6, 16.2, 17.4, 16.9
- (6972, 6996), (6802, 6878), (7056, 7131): -3.5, 16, 20.5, 18.5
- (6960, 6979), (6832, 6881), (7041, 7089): -1.7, 15.9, 22.5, 19.5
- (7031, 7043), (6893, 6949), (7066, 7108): -2.6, 18.7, 20.7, 20.1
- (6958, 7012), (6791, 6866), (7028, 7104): -3.8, 16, 22.1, 20.1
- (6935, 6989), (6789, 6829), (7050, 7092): -4.6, 16.1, 21.5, 19.3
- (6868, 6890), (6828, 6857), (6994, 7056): 1.5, 16.1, 23.3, 17.5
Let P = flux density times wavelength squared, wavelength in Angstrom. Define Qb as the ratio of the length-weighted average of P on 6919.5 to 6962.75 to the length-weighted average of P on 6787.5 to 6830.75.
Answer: 1.29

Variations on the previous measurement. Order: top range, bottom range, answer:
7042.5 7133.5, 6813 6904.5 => 1.38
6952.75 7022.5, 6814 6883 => 1.40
